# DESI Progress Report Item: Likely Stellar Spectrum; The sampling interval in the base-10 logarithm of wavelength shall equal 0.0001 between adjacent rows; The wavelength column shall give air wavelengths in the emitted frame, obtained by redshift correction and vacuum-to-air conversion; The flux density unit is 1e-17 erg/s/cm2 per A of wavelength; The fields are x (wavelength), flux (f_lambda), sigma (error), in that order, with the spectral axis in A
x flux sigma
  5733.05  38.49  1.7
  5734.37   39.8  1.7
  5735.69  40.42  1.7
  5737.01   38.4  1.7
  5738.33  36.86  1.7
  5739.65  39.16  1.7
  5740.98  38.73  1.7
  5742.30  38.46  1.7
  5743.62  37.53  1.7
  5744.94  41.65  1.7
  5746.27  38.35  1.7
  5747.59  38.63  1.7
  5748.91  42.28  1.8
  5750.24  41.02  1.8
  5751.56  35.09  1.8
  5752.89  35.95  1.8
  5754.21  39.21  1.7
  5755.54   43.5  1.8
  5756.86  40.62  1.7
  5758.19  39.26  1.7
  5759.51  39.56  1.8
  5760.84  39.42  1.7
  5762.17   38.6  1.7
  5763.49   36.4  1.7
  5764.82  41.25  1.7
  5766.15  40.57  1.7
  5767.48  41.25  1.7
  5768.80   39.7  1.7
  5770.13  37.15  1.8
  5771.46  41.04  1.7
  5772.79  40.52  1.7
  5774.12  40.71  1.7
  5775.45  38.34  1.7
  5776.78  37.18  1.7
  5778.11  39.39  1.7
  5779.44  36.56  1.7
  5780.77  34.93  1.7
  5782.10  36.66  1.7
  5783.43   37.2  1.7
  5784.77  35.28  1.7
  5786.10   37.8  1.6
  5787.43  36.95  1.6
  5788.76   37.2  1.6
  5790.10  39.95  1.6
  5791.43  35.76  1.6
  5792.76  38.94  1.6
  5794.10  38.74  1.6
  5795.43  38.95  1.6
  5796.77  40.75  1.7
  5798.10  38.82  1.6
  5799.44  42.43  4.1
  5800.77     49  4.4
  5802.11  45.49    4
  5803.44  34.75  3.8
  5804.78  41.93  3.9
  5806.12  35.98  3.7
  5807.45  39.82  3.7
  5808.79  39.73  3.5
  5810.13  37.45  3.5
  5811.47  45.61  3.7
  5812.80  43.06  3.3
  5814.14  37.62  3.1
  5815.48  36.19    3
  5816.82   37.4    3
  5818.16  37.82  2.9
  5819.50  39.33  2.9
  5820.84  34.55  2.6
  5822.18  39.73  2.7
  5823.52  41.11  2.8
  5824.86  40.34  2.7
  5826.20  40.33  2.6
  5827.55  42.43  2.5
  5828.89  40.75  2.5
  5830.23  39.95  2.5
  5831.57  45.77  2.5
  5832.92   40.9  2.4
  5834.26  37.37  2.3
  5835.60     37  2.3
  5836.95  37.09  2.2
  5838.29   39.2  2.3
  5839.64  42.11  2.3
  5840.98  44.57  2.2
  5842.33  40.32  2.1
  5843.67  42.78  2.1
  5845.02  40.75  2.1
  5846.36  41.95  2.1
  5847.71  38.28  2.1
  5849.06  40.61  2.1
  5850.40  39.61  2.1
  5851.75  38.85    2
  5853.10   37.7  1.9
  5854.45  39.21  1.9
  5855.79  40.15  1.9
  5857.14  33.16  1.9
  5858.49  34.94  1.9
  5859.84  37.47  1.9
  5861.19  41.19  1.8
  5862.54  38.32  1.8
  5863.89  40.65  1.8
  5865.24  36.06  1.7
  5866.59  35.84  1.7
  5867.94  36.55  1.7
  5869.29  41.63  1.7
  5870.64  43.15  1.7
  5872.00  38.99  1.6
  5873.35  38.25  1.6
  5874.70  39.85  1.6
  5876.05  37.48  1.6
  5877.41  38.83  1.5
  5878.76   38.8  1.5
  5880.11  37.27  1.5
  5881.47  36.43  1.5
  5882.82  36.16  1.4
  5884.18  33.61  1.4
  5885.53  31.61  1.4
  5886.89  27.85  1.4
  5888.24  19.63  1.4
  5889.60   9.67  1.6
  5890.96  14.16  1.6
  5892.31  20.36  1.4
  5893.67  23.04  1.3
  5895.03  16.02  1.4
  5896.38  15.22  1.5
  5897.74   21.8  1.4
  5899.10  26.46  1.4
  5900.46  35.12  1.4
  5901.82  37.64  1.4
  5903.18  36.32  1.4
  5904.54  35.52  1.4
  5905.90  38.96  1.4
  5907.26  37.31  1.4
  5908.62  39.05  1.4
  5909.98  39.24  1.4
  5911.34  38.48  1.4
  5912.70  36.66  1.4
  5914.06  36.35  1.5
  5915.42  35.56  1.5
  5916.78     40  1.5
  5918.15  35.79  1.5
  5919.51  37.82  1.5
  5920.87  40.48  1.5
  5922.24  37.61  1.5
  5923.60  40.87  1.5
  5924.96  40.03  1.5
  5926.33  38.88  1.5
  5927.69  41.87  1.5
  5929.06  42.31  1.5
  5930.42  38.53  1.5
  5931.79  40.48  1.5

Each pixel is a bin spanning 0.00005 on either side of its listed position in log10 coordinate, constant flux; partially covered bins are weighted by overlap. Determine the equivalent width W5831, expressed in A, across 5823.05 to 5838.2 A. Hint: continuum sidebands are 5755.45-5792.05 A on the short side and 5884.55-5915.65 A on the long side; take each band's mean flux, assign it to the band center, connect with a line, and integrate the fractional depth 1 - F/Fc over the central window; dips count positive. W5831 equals -2.6 A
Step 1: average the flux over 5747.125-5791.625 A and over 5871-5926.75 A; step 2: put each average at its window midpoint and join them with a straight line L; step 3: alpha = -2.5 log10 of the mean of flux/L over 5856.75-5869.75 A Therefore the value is -0.09 mag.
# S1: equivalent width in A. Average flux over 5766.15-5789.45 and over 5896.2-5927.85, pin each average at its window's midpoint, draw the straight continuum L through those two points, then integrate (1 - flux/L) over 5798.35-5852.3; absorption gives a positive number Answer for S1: -4.0 A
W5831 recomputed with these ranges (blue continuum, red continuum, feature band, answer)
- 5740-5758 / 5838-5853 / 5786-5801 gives 0.2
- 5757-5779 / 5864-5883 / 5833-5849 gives -0.6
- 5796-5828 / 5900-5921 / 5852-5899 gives 7.1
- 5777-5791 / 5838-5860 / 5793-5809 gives -1.2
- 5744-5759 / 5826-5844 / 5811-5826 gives 0.4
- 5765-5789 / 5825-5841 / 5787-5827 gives -0.1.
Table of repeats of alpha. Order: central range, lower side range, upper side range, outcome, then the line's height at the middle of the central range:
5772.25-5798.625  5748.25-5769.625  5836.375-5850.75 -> 0.054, 39.9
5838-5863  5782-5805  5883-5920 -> -0.145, 34.6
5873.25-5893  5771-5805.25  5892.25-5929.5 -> 0.173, 35.6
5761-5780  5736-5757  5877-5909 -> -0.049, 37.5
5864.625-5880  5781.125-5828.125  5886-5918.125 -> -0.184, 32.6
